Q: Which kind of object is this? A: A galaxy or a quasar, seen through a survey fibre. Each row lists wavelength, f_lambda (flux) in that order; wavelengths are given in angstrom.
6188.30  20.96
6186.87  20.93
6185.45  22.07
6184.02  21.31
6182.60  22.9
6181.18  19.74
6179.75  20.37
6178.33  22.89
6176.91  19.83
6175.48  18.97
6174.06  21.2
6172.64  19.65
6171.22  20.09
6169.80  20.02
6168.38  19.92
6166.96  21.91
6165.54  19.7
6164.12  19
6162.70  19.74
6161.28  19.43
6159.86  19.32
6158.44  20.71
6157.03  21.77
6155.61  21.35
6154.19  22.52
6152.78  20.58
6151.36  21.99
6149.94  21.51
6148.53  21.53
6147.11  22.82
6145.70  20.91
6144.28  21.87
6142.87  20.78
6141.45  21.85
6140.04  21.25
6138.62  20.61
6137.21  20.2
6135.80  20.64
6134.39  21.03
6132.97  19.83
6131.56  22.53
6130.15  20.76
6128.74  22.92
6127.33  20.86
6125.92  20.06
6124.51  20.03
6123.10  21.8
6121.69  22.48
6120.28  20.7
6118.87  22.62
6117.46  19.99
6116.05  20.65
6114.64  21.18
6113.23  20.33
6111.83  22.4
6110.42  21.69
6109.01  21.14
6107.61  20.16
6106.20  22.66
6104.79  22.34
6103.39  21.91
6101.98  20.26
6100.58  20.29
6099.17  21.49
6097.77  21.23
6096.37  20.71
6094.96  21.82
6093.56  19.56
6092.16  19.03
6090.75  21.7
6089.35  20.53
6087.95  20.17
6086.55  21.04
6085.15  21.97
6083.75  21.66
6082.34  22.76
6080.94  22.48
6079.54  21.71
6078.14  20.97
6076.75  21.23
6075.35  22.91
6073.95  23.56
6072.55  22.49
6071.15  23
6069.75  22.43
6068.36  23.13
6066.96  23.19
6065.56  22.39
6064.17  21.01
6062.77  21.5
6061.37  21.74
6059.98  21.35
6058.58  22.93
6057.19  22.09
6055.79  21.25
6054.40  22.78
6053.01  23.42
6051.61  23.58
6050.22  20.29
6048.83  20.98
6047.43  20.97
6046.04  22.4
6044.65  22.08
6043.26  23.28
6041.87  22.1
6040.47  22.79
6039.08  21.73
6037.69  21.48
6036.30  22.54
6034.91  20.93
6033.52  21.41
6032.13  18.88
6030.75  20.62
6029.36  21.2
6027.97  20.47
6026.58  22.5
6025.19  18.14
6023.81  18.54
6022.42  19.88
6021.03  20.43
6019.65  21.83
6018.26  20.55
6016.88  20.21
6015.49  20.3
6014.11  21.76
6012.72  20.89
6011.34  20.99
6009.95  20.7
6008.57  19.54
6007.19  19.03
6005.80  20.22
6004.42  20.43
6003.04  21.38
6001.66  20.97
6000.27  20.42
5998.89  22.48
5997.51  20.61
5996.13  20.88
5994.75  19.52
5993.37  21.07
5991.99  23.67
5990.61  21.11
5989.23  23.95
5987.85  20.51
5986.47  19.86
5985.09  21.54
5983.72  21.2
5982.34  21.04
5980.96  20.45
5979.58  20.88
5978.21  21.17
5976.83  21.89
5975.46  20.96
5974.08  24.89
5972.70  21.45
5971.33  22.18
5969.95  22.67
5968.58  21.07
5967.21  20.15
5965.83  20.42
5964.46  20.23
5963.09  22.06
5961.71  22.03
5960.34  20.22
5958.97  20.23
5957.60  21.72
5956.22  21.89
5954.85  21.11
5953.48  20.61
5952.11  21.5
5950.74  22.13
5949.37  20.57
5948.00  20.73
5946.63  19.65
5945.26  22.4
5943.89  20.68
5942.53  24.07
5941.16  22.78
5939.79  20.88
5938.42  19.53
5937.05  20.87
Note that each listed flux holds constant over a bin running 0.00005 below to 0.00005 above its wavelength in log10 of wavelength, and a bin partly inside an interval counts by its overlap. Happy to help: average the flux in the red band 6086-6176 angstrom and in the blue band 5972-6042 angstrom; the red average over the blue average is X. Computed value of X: 1.0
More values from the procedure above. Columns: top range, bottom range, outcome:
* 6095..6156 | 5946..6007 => 1.00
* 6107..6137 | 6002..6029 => 1.03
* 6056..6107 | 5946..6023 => 1.03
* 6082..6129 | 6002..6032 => 1.03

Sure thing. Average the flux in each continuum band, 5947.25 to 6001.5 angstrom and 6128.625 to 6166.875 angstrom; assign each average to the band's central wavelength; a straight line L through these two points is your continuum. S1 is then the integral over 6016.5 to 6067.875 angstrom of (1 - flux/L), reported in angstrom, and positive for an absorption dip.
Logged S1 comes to -0.7 angstrom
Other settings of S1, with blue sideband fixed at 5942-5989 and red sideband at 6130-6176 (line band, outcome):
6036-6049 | -0.6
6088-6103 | 0.2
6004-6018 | 0.5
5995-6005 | 0.1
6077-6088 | -0.4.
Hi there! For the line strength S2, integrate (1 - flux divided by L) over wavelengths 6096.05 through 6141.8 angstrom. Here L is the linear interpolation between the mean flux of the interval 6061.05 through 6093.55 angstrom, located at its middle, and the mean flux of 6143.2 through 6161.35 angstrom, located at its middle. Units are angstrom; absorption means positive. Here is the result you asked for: 0.8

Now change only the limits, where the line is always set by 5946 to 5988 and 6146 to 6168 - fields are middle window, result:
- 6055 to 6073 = -0.97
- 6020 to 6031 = 0.45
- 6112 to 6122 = -0.08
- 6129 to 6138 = 0.01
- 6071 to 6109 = -0.77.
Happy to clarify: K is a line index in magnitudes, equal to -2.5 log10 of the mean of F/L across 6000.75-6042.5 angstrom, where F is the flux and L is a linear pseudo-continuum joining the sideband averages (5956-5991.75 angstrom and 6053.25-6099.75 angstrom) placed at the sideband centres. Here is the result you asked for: 0.04 mag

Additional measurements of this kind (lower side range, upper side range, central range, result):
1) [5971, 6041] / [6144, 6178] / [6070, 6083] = -0.07 mag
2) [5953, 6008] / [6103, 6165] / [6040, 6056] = -0.05 mag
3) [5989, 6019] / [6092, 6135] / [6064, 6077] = -0.08 mag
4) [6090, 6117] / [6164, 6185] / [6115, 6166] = -0.01 mag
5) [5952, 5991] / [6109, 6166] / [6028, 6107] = -0.03 mag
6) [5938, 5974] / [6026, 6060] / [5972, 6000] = 0.00 mag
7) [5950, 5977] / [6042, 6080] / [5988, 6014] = 0.04 mag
